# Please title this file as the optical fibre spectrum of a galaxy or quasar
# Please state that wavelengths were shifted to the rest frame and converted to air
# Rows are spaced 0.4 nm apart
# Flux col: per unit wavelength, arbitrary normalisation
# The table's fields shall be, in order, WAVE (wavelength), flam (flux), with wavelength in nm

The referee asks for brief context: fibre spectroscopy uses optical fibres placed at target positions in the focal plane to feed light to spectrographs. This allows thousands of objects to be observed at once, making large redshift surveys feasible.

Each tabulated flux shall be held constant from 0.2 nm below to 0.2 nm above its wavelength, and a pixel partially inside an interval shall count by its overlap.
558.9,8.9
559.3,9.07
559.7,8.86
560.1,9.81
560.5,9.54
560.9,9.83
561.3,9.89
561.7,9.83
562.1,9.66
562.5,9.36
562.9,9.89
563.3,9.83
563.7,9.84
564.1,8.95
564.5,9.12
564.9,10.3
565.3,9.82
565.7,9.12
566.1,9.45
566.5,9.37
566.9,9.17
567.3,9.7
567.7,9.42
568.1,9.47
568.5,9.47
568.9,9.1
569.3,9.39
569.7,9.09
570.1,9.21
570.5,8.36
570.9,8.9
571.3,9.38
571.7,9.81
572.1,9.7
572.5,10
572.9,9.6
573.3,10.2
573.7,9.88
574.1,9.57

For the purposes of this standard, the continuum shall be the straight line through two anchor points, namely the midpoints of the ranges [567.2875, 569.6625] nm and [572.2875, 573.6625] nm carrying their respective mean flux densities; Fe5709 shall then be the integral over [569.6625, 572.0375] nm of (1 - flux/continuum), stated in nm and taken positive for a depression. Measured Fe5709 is 0.12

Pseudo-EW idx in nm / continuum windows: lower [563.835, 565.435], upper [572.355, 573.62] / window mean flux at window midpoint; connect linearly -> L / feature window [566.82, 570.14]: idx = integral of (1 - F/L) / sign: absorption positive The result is 0.13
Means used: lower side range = 9.55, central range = 9.35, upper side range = 9.93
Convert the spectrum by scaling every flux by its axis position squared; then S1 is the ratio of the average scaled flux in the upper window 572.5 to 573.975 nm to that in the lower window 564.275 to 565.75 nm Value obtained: 1.1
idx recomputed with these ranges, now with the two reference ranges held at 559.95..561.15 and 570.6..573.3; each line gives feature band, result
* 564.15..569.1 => 0.103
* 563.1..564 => -0.005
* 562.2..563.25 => 0.004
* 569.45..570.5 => 0.064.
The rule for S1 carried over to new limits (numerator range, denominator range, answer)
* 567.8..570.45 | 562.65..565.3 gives 0.97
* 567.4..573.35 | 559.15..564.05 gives 1.01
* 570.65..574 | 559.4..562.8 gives 1.05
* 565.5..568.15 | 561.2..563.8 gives 0.98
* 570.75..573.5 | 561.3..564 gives 1.03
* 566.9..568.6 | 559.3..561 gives 1.03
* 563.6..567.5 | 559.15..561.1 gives 1.02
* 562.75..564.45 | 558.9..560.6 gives 1.05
